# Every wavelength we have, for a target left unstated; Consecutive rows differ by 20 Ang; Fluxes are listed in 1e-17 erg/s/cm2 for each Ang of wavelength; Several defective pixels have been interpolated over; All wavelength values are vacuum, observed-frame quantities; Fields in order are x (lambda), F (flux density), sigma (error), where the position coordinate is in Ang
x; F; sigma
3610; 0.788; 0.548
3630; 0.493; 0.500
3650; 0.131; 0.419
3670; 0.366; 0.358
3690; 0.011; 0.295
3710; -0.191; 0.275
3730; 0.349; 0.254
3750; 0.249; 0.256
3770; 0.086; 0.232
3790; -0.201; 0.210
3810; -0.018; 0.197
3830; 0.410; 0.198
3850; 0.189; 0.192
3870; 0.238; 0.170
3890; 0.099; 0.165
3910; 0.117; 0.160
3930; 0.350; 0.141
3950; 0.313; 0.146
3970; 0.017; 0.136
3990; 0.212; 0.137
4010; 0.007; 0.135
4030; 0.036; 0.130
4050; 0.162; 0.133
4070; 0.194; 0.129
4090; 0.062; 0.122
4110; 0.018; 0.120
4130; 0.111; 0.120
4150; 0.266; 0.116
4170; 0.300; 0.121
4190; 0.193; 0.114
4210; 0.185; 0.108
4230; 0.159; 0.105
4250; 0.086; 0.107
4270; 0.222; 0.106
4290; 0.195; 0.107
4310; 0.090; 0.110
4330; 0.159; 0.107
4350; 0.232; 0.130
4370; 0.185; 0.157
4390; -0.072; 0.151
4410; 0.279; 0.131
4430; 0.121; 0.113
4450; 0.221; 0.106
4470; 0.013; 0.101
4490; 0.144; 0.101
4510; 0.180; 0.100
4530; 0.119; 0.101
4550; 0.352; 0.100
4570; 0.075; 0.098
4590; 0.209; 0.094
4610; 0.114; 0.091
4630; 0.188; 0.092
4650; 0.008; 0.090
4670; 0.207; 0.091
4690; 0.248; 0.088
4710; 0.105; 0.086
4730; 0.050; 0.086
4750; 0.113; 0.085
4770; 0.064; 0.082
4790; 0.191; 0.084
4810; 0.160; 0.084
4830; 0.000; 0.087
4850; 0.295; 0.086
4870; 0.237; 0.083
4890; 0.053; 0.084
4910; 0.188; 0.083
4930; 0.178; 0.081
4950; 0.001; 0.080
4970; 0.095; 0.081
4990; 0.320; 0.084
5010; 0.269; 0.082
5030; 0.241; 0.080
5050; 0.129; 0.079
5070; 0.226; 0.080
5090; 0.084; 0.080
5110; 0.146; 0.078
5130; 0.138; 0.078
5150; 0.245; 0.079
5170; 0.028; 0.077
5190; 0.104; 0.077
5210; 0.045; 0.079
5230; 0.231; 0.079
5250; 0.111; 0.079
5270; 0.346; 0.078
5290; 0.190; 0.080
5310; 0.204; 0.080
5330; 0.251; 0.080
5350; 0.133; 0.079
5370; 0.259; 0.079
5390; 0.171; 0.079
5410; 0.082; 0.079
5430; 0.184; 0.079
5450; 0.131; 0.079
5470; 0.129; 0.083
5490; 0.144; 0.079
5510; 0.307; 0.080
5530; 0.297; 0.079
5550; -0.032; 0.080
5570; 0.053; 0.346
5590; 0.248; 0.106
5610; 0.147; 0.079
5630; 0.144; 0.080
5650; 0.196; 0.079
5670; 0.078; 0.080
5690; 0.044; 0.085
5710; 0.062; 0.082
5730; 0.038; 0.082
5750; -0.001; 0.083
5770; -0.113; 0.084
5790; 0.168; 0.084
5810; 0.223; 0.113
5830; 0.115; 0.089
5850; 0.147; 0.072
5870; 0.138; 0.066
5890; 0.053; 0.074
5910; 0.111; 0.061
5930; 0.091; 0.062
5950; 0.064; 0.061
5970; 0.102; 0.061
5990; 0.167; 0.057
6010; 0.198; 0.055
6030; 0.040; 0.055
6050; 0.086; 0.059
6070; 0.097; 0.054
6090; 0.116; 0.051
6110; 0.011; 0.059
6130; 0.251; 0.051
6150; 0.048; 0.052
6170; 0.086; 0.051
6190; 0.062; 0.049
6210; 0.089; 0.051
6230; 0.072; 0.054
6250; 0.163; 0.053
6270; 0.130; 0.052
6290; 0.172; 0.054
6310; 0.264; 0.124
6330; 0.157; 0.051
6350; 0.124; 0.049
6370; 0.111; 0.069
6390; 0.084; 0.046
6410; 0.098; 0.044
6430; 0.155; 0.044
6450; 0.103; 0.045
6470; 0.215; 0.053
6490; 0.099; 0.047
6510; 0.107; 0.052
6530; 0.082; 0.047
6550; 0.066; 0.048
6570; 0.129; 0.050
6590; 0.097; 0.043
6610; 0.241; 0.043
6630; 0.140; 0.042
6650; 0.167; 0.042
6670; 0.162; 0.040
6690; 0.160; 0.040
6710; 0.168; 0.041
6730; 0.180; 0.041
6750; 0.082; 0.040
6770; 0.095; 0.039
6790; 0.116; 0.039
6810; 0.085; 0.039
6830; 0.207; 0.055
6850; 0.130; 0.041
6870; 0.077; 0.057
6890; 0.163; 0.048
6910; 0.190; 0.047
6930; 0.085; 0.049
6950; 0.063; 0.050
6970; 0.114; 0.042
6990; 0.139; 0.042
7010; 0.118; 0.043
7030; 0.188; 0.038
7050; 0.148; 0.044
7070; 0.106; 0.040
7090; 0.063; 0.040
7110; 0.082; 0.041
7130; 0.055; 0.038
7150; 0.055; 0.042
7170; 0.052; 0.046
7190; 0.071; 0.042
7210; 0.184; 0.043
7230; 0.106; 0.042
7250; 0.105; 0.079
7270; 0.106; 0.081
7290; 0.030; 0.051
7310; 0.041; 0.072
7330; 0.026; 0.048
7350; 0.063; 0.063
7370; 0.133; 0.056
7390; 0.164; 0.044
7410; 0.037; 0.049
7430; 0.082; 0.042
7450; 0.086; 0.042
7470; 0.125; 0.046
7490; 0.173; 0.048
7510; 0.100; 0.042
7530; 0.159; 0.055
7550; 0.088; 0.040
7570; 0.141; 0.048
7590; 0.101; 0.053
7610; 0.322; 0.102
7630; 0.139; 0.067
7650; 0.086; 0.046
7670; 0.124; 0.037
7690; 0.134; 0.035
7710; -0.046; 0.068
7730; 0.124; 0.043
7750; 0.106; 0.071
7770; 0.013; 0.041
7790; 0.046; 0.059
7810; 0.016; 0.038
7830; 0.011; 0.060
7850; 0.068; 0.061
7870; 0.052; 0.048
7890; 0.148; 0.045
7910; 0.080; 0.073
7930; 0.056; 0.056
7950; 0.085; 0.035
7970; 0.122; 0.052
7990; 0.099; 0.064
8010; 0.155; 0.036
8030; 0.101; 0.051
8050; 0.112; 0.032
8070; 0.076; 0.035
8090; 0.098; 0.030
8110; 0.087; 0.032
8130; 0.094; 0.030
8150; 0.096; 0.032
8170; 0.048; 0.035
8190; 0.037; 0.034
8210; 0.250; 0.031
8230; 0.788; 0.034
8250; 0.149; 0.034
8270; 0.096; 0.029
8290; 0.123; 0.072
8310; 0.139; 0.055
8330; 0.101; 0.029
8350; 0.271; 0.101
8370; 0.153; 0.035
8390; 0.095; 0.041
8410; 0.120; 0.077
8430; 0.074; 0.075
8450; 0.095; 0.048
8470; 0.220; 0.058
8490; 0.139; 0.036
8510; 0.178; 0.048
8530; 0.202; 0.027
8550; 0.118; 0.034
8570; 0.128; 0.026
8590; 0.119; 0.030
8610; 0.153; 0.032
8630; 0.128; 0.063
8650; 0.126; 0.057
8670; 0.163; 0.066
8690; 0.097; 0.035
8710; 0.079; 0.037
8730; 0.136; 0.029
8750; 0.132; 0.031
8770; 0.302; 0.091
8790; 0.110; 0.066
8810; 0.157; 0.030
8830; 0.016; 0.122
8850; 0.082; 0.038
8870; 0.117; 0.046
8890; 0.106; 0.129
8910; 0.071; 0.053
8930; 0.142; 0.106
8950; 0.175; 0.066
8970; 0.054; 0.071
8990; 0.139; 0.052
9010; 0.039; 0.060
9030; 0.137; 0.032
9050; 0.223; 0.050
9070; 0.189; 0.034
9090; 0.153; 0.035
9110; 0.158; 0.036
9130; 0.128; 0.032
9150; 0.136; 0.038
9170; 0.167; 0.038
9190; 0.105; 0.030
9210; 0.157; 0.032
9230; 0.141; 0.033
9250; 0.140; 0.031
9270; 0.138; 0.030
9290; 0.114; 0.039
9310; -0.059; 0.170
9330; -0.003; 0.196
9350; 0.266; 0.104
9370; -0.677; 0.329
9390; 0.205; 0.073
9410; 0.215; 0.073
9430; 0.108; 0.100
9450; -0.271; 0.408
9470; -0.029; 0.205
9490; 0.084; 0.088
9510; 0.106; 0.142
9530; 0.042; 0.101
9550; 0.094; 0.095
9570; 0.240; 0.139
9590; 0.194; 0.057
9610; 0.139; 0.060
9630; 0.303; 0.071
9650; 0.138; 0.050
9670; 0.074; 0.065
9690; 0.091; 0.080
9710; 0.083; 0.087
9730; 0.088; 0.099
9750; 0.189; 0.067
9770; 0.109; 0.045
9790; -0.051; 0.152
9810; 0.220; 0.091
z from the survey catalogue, 1.21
